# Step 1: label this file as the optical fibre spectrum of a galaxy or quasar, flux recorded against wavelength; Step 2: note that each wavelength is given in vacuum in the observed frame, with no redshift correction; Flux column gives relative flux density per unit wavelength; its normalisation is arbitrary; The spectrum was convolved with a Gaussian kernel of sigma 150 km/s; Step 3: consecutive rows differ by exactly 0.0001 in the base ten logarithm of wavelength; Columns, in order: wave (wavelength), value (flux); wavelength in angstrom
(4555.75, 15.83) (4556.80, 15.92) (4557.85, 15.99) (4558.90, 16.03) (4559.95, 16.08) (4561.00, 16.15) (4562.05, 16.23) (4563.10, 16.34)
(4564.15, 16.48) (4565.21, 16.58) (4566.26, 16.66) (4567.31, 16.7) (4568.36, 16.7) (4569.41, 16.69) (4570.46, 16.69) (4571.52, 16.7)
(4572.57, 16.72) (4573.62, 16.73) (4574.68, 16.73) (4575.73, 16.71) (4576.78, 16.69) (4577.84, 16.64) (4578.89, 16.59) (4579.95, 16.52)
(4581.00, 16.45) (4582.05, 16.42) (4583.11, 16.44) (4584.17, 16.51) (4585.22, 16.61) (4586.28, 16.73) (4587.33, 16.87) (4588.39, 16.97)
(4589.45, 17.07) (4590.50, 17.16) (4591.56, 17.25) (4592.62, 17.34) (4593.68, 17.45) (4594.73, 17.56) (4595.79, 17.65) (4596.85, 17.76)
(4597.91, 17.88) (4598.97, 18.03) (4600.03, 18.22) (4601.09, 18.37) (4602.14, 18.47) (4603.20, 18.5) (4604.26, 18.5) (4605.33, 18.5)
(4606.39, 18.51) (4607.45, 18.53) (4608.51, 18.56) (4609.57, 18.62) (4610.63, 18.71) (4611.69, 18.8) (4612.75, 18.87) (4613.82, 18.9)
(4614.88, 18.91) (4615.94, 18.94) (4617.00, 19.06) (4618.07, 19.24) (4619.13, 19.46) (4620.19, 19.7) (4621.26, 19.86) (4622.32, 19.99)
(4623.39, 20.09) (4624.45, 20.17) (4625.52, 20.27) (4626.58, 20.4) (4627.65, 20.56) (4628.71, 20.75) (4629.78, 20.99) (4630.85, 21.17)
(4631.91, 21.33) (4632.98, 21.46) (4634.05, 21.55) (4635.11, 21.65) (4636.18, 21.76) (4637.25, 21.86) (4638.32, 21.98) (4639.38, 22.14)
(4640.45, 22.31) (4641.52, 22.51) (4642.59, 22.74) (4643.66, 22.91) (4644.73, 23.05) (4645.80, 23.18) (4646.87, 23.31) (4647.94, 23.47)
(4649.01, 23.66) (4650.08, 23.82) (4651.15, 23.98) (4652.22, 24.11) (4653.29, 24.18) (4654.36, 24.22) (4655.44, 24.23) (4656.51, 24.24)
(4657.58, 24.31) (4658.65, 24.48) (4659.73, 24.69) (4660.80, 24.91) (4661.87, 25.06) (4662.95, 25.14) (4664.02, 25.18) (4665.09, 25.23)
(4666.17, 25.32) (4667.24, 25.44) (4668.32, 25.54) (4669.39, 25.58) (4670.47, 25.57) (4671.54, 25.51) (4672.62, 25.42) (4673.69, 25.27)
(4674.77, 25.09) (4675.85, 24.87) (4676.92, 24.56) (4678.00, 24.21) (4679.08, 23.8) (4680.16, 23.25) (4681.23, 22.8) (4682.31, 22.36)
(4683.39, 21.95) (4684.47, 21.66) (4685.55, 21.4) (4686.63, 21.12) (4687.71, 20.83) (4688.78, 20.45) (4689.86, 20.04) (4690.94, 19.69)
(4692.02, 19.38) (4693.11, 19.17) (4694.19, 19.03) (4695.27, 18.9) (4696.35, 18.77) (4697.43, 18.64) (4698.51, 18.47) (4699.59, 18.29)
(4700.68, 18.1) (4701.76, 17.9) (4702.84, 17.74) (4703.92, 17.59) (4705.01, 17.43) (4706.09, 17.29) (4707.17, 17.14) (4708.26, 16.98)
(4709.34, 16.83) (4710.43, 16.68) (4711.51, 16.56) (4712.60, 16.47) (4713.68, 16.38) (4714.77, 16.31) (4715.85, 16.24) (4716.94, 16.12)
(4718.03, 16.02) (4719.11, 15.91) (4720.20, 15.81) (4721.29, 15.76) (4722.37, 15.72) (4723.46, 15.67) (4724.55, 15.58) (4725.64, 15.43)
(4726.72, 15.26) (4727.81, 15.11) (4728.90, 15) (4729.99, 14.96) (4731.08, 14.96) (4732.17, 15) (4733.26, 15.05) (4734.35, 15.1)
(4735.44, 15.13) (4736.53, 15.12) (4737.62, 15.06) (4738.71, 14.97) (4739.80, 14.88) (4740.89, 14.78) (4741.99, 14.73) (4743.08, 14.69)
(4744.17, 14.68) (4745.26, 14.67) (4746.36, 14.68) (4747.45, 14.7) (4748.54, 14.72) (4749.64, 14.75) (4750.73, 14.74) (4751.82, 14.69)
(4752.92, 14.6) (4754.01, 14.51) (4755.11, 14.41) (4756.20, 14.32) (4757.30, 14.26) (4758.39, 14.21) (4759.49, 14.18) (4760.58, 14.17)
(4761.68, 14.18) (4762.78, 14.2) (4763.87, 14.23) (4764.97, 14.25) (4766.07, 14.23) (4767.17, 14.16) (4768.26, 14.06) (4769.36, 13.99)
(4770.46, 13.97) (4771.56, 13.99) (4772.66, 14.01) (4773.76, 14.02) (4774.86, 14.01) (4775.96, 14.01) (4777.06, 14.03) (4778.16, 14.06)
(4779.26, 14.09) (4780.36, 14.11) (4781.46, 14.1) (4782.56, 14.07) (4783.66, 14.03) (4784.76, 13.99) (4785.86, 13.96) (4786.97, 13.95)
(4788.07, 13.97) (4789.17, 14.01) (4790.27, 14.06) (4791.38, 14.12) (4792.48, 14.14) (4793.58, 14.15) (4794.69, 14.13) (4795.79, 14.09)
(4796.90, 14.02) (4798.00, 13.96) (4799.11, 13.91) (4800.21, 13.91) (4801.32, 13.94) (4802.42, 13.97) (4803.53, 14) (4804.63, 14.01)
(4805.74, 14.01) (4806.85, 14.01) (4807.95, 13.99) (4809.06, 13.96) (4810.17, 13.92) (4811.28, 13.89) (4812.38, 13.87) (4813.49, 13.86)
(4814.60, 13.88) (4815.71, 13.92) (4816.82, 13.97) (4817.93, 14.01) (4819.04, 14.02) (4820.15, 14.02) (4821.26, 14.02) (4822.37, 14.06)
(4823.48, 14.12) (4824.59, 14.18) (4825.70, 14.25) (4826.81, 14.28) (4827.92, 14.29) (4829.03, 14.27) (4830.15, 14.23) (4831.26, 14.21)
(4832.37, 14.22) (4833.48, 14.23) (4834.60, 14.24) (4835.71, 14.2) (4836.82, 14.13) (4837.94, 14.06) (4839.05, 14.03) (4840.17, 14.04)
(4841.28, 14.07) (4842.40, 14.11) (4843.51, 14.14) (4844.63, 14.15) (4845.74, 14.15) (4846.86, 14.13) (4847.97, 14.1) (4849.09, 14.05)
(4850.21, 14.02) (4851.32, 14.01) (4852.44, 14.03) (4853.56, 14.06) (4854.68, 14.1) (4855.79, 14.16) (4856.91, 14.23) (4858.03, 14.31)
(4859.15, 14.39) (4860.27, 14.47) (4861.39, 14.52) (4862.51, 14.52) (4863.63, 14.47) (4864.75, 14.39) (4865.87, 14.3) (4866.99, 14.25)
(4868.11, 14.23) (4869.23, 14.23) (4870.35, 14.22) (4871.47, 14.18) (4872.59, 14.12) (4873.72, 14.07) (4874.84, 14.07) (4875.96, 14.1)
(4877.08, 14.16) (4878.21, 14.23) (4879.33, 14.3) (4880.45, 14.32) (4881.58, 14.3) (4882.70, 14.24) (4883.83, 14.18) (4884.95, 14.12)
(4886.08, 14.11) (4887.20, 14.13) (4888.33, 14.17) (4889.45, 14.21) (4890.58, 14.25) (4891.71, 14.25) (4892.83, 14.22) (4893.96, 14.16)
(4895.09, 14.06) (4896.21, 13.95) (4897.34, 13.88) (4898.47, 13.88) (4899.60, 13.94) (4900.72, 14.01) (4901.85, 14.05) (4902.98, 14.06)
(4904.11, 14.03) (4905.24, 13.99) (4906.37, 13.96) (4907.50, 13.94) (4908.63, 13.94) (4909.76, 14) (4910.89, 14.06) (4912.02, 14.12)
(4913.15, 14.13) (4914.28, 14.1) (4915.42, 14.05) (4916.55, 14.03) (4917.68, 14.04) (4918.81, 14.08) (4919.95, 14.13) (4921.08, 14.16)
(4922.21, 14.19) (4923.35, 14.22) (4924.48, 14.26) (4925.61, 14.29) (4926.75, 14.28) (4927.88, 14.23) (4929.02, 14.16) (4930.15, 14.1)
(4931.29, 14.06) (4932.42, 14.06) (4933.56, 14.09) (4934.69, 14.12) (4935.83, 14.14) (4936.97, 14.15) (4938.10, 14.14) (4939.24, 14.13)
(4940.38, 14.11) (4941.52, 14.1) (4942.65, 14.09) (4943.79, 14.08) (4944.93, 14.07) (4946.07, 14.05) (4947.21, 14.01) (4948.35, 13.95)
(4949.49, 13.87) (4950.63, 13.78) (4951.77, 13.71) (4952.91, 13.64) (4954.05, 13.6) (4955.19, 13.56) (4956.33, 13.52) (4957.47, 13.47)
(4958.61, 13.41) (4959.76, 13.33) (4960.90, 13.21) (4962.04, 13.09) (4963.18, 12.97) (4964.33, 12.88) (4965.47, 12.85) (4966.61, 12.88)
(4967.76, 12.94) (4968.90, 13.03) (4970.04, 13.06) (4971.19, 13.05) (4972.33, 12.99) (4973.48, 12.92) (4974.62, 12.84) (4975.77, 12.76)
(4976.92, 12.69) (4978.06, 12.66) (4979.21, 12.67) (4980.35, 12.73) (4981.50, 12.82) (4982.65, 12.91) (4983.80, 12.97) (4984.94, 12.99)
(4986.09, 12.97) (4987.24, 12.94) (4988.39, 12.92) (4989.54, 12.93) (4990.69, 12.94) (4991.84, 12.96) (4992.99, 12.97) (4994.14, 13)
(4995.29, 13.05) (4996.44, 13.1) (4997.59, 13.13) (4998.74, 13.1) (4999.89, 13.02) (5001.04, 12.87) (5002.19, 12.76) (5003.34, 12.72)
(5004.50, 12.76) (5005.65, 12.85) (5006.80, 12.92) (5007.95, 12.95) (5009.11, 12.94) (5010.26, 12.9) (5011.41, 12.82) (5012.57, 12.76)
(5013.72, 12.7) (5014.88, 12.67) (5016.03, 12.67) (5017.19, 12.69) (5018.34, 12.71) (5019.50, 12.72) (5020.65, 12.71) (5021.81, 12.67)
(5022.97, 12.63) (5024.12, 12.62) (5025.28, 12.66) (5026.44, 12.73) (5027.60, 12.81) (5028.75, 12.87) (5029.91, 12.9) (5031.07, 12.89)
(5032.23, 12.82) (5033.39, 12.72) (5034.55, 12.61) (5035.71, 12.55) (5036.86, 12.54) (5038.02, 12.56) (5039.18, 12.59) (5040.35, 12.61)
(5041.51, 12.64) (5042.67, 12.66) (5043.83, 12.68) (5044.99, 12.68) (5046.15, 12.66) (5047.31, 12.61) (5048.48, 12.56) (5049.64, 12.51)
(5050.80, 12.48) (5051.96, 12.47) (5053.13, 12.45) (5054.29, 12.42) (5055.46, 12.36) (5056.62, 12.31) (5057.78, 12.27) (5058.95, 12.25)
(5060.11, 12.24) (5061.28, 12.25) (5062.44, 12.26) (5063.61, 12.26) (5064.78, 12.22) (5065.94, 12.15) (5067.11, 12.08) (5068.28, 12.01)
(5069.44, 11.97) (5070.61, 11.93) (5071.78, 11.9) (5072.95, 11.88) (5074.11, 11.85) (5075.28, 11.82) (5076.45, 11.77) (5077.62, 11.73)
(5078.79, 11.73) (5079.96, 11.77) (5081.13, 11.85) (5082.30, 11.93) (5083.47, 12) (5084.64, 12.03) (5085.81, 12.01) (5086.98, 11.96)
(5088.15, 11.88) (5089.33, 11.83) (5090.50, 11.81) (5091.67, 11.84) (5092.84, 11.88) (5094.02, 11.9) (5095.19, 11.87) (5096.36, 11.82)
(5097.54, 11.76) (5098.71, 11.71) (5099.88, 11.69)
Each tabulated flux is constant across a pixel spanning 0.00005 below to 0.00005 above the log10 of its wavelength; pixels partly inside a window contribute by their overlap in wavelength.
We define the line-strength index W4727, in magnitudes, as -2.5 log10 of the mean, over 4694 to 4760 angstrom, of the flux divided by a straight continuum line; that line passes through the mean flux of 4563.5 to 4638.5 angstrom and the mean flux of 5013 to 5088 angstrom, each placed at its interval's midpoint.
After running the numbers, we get 0.058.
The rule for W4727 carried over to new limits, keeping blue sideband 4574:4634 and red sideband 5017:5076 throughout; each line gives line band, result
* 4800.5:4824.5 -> 0.12 mag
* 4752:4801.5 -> 0.14 mag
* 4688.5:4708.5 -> -0.08 mag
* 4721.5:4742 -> 0.11 mag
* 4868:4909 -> 0.04 mag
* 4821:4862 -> 0.08 mag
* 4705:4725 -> 0.04 mag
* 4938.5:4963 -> 0.00 mag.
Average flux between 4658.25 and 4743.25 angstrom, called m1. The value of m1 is 19.3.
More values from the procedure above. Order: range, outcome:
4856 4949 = 14.1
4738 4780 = 14.4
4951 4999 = 13.1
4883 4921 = 14.1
